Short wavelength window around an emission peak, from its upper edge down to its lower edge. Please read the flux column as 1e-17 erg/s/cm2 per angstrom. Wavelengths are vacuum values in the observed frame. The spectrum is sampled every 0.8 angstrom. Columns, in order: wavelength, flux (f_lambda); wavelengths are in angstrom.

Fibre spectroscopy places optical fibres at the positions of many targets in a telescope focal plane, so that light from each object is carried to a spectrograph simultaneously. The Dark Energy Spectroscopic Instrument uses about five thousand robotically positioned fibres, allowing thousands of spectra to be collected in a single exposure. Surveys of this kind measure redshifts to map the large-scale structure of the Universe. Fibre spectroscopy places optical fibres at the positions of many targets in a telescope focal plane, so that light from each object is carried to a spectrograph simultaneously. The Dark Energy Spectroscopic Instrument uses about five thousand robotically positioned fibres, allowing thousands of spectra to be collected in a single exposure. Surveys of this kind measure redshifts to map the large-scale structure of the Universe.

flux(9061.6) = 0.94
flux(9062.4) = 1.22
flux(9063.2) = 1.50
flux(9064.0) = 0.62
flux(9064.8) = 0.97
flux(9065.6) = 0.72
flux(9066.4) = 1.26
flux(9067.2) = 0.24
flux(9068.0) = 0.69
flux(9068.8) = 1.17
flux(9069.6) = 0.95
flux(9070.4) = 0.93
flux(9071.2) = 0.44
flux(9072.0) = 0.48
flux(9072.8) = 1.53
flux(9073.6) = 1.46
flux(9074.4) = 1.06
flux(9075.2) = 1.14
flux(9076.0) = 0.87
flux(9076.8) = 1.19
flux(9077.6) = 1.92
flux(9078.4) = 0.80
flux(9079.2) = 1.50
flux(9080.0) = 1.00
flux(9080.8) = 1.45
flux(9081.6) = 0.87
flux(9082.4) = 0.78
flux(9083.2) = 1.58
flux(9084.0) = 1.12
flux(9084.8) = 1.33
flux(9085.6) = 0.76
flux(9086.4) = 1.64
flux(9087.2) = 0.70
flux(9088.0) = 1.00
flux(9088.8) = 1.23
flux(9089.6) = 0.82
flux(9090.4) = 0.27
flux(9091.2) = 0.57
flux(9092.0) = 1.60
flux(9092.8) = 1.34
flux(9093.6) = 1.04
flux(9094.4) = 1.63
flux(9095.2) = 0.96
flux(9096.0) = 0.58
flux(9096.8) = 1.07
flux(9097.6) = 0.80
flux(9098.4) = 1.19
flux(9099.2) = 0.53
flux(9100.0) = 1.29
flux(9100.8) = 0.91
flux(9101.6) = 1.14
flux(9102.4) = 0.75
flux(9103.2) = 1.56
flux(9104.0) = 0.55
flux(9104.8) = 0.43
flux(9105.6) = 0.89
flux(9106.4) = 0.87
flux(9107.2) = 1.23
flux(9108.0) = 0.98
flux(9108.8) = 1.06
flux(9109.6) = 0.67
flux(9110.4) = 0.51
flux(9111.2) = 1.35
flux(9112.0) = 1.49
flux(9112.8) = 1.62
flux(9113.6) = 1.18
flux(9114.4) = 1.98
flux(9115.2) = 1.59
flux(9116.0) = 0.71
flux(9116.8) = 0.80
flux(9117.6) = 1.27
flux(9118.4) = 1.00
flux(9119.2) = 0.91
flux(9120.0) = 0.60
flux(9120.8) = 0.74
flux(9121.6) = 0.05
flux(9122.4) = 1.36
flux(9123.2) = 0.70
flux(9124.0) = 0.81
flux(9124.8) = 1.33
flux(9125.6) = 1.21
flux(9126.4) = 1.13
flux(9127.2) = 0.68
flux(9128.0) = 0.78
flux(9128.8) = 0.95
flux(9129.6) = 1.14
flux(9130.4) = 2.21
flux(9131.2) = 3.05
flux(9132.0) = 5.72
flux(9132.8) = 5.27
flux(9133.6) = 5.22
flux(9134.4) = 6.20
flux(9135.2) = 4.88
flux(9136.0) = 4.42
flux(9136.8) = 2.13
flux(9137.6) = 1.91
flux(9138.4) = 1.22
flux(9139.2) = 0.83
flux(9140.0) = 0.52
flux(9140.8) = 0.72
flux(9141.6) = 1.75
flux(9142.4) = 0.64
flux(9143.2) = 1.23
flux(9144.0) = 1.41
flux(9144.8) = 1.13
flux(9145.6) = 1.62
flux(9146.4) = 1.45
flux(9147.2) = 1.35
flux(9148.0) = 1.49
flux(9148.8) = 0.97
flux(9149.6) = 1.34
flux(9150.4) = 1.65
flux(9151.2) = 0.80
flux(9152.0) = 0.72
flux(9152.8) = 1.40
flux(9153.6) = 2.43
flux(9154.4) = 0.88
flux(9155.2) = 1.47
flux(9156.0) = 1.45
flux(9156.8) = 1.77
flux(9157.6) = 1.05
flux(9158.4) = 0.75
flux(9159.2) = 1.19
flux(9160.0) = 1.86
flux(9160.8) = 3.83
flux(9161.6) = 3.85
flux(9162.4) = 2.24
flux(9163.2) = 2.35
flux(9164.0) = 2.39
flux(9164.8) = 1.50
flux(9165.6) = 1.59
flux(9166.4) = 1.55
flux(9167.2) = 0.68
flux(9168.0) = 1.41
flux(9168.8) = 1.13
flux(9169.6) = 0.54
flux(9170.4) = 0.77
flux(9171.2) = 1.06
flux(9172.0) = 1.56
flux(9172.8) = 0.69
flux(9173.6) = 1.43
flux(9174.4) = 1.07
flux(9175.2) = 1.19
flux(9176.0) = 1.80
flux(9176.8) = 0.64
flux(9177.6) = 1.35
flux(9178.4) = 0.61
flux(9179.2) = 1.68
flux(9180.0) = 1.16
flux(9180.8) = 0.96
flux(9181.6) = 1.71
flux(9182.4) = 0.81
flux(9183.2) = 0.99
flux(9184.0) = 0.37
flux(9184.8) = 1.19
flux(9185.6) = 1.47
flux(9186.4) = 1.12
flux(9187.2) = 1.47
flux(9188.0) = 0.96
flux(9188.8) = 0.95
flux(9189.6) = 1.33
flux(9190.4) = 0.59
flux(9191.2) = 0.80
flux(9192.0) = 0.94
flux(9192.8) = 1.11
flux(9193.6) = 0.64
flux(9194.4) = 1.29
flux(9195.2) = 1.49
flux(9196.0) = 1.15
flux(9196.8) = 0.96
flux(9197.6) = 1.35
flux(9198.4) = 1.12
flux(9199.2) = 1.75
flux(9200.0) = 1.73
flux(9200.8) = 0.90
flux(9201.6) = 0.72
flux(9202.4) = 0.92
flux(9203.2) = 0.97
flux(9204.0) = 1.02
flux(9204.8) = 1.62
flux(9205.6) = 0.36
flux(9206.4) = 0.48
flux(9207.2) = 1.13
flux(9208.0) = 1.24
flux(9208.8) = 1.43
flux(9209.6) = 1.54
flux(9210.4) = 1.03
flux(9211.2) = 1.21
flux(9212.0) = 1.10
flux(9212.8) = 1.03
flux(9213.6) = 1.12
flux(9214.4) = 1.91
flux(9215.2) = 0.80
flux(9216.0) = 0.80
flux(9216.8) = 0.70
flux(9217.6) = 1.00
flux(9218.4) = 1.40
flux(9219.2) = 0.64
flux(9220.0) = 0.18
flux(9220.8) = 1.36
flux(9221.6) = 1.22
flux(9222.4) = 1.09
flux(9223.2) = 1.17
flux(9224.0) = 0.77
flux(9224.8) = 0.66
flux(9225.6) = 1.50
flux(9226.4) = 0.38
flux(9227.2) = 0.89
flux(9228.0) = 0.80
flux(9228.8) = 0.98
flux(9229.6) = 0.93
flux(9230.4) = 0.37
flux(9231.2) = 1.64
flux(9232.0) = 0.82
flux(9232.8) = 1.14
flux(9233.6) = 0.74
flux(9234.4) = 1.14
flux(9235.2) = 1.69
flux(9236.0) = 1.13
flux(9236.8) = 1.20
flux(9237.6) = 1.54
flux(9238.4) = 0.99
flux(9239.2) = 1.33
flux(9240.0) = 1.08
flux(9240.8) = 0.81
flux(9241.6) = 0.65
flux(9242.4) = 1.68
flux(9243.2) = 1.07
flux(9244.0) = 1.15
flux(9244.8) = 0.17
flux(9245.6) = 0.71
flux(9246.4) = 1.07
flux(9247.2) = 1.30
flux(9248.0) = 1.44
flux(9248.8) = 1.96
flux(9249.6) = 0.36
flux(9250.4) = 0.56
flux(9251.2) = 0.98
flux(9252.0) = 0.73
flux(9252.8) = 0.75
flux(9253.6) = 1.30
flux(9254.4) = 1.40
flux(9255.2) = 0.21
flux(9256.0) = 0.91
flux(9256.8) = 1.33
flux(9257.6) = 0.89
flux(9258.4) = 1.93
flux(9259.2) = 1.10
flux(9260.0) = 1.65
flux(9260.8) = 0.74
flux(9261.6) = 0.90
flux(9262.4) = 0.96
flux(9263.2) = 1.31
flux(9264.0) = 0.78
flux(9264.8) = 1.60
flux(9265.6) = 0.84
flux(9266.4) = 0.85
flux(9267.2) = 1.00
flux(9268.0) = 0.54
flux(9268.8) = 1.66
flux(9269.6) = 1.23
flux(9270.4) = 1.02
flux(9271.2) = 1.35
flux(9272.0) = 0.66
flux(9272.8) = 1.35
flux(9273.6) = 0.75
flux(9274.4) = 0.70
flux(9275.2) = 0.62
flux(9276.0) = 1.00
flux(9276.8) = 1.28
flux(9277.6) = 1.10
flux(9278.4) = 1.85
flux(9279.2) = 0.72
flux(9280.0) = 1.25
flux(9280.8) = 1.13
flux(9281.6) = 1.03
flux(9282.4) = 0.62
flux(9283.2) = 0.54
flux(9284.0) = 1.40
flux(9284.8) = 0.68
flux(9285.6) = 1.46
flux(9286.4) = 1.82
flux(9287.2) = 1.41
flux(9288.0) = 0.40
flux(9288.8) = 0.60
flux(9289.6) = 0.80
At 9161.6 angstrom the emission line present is [N II]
